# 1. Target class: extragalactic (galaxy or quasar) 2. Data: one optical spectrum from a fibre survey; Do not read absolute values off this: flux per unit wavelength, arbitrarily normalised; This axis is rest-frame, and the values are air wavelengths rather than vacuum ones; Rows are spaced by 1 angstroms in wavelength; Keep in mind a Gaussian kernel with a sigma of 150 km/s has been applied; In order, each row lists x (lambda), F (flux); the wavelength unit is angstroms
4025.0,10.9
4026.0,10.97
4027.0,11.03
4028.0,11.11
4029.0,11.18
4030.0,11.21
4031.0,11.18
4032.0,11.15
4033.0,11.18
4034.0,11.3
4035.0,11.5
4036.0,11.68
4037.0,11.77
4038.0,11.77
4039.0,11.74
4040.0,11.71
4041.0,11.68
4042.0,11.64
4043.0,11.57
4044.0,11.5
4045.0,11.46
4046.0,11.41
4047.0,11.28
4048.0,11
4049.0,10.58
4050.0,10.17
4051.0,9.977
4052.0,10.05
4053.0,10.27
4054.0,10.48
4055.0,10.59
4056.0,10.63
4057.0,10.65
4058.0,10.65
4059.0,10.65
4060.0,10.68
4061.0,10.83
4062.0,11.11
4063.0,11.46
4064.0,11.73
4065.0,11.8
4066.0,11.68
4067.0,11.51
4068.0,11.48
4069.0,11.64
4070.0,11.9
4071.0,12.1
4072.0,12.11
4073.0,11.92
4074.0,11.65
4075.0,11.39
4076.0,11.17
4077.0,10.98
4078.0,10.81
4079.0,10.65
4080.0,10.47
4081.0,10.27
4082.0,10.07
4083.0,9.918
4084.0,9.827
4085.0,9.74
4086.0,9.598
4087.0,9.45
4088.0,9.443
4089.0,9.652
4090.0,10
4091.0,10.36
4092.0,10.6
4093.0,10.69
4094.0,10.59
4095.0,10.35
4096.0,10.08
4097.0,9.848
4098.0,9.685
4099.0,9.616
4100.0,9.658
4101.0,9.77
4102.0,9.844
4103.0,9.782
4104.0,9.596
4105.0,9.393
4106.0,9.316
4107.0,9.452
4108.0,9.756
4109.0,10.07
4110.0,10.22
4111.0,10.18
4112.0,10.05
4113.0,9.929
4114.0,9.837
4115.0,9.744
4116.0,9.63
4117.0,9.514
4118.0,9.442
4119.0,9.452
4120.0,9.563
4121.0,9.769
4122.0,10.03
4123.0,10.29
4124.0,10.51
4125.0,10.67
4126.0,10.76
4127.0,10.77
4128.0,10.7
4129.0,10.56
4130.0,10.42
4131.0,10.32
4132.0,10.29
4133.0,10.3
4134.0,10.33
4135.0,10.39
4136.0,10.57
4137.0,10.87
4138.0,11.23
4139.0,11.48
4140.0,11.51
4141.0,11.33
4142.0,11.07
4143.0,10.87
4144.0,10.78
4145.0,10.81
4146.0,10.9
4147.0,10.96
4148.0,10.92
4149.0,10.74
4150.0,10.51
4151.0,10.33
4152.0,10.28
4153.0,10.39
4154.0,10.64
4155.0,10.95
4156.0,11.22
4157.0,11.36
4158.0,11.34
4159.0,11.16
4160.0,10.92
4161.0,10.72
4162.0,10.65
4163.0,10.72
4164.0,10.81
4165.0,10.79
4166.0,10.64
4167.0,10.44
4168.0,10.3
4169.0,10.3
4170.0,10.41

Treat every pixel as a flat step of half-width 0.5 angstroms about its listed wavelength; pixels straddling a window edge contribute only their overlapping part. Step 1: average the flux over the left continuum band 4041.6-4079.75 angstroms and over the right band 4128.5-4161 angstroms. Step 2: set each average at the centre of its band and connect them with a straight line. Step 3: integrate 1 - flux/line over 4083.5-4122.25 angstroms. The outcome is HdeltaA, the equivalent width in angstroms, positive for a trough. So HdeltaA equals 4.0 angstroms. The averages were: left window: 11.1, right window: 10.8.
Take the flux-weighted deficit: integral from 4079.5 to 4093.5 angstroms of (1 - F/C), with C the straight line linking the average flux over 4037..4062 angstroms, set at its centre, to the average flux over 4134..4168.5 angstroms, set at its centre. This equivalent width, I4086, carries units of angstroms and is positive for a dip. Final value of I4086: 1.2 angstroms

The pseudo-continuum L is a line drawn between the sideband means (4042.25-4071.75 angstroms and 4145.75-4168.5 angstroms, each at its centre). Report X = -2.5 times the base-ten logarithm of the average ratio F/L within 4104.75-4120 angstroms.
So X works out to 0.12 mag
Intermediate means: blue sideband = 11.1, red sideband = 10.8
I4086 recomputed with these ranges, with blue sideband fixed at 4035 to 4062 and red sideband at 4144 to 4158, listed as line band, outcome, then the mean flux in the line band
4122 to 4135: 0.4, 10.5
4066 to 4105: 1.6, 10.5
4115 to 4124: 0.9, 9.76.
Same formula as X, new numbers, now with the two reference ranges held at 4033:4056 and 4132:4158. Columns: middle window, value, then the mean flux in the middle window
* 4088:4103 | 0.10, 10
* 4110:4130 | 0.08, 10.1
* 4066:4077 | -0.06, 11.7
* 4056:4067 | 0.00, 11.1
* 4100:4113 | 0.12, 9.79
